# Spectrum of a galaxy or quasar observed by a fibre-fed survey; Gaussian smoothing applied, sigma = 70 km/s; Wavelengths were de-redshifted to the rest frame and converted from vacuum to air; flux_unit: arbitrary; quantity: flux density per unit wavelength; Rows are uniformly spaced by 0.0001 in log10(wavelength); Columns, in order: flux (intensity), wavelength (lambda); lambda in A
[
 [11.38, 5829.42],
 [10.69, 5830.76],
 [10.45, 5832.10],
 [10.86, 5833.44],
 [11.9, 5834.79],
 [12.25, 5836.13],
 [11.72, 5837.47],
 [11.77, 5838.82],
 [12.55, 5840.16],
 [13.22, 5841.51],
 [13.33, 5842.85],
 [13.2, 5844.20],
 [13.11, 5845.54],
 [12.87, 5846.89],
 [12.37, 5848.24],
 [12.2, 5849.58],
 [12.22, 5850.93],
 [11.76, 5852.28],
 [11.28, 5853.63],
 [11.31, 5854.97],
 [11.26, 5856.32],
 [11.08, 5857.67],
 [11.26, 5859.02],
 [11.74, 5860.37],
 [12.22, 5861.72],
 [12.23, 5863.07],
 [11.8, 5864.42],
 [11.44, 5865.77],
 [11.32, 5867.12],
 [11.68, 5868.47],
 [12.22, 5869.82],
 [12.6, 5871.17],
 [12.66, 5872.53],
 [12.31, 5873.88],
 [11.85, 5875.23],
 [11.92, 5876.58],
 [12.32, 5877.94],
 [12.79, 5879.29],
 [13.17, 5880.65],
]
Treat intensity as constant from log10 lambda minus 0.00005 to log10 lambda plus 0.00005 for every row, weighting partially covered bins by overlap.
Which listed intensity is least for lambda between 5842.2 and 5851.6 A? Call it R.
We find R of 12.2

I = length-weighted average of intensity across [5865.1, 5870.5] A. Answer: 11.7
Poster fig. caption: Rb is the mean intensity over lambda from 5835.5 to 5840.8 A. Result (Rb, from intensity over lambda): 12.1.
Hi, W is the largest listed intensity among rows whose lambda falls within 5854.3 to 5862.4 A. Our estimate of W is 12.22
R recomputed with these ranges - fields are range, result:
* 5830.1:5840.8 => 10.45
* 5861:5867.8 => 11.32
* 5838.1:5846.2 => 11.77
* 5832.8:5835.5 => 10.86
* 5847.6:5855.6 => 11.28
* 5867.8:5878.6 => 11.68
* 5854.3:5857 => 11.26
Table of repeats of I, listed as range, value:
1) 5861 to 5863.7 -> 12.2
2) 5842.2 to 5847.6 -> 13.1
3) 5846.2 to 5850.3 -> 12.5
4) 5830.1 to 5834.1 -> 10.7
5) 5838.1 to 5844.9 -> 12.8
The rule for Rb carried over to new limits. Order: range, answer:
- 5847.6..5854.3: 12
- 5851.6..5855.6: 11.5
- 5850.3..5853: 12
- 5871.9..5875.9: 12.3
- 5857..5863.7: 11.7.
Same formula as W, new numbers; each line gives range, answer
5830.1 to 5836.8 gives 12.25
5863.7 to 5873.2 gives 12.66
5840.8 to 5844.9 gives 13.33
